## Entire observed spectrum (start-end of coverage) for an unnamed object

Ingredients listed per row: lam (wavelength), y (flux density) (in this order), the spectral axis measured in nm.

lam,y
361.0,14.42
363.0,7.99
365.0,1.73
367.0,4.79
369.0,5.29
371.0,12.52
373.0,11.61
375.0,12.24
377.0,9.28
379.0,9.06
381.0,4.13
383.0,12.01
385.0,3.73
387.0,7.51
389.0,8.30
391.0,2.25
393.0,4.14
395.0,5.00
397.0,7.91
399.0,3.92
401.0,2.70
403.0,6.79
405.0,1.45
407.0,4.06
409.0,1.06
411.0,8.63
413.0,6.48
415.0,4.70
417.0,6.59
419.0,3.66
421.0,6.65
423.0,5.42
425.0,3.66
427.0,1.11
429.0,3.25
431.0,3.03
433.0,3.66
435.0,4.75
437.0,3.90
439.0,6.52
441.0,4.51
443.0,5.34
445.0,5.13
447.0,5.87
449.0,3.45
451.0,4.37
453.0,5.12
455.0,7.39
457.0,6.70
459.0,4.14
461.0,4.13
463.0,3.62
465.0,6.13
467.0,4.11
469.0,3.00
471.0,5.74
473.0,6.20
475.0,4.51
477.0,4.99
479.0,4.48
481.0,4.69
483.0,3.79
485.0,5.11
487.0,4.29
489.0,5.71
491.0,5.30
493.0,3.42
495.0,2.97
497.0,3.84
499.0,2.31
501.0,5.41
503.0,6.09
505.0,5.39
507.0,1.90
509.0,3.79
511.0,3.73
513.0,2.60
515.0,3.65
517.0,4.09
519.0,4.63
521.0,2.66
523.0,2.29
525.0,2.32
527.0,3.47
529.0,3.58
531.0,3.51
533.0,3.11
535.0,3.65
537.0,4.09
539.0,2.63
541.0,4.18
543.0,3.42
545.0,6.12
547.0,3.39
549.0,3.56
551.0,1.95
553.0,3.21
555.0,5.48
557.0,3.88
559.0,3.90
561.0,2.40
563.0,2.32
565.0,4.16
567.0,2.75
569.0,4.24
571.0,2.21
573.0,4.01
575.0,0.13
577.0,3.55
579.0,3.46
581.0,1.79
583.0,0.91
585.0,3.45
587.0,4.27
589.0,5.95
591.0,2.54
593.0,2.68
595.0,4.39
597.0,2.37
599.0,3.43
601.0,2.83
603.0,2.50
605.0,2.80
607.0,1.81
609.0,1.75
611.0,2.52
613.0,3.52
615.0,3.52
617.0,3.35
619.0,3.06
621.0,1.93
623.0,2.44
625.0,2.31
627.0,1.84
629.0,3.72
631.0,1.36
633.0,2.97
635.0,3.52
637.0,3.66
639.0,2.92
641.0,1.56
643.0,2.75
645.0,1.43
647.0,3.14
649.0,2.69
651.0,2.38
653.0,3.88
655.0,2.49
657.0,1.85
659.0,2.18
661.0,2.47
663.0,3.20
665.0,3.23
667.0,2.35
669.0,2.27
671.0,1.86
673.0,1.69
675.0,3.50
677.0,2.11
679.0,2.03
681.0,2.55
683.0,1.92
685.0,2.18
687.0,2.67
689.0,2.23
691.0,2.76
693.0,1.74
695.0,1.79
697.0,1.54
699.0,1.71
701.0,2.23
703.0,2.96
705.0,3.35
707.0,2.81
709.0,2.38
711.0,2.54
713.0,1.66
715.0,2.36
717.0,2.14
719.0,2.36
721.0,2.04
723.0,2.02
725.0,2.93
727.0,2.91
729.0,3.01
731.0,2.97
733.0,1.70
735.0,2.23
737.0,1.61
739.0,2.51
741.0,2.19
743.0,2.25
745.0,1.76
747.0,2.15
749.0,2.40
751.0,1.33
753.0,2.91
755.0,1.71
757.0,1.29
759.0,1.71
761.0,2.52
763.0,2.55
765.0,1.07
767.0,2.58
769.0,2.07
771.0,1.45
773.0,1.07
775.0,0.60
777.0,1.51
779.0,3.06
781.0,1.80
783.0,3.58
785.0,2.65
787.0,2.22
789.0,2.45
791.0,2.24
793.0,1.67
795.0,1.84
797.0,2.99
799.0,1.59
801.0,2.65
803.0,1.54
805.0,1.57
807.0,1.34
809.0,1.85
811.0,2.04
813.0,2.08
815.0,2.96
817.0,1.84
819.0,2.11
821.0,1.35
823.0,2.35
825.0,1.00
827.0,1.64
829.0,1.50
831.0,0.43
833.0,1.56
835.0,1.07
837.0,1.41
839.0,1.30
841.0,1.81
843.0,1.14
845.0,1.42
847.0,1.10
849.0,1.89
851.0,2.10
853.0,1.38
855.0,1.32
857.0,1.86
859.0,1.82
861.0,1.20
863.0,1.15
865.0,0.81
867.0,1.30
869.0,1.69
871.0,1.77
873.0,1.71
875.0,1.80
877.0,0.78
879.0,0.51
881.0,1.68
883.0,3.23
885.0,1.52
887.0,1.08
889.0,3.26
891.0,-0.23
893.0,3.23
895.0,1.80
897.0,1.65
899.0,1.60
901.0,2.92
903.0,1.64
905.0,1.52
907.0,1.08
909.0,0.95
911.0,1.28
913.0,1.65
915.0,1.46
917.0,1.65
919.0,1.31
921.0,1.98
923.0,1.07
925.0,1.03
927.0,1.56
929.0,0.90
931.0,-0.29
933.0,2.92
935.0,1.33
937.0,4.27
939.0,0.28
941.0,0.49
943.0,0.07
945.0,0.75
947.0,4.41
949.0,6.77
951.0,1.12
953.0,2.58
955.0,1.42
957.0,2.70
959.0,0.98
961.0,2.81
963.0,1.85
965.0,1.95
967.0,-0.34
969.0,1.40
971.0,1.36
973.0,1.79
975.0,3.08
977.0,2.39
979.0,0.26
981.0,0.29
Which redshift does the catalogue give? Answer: 1.543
